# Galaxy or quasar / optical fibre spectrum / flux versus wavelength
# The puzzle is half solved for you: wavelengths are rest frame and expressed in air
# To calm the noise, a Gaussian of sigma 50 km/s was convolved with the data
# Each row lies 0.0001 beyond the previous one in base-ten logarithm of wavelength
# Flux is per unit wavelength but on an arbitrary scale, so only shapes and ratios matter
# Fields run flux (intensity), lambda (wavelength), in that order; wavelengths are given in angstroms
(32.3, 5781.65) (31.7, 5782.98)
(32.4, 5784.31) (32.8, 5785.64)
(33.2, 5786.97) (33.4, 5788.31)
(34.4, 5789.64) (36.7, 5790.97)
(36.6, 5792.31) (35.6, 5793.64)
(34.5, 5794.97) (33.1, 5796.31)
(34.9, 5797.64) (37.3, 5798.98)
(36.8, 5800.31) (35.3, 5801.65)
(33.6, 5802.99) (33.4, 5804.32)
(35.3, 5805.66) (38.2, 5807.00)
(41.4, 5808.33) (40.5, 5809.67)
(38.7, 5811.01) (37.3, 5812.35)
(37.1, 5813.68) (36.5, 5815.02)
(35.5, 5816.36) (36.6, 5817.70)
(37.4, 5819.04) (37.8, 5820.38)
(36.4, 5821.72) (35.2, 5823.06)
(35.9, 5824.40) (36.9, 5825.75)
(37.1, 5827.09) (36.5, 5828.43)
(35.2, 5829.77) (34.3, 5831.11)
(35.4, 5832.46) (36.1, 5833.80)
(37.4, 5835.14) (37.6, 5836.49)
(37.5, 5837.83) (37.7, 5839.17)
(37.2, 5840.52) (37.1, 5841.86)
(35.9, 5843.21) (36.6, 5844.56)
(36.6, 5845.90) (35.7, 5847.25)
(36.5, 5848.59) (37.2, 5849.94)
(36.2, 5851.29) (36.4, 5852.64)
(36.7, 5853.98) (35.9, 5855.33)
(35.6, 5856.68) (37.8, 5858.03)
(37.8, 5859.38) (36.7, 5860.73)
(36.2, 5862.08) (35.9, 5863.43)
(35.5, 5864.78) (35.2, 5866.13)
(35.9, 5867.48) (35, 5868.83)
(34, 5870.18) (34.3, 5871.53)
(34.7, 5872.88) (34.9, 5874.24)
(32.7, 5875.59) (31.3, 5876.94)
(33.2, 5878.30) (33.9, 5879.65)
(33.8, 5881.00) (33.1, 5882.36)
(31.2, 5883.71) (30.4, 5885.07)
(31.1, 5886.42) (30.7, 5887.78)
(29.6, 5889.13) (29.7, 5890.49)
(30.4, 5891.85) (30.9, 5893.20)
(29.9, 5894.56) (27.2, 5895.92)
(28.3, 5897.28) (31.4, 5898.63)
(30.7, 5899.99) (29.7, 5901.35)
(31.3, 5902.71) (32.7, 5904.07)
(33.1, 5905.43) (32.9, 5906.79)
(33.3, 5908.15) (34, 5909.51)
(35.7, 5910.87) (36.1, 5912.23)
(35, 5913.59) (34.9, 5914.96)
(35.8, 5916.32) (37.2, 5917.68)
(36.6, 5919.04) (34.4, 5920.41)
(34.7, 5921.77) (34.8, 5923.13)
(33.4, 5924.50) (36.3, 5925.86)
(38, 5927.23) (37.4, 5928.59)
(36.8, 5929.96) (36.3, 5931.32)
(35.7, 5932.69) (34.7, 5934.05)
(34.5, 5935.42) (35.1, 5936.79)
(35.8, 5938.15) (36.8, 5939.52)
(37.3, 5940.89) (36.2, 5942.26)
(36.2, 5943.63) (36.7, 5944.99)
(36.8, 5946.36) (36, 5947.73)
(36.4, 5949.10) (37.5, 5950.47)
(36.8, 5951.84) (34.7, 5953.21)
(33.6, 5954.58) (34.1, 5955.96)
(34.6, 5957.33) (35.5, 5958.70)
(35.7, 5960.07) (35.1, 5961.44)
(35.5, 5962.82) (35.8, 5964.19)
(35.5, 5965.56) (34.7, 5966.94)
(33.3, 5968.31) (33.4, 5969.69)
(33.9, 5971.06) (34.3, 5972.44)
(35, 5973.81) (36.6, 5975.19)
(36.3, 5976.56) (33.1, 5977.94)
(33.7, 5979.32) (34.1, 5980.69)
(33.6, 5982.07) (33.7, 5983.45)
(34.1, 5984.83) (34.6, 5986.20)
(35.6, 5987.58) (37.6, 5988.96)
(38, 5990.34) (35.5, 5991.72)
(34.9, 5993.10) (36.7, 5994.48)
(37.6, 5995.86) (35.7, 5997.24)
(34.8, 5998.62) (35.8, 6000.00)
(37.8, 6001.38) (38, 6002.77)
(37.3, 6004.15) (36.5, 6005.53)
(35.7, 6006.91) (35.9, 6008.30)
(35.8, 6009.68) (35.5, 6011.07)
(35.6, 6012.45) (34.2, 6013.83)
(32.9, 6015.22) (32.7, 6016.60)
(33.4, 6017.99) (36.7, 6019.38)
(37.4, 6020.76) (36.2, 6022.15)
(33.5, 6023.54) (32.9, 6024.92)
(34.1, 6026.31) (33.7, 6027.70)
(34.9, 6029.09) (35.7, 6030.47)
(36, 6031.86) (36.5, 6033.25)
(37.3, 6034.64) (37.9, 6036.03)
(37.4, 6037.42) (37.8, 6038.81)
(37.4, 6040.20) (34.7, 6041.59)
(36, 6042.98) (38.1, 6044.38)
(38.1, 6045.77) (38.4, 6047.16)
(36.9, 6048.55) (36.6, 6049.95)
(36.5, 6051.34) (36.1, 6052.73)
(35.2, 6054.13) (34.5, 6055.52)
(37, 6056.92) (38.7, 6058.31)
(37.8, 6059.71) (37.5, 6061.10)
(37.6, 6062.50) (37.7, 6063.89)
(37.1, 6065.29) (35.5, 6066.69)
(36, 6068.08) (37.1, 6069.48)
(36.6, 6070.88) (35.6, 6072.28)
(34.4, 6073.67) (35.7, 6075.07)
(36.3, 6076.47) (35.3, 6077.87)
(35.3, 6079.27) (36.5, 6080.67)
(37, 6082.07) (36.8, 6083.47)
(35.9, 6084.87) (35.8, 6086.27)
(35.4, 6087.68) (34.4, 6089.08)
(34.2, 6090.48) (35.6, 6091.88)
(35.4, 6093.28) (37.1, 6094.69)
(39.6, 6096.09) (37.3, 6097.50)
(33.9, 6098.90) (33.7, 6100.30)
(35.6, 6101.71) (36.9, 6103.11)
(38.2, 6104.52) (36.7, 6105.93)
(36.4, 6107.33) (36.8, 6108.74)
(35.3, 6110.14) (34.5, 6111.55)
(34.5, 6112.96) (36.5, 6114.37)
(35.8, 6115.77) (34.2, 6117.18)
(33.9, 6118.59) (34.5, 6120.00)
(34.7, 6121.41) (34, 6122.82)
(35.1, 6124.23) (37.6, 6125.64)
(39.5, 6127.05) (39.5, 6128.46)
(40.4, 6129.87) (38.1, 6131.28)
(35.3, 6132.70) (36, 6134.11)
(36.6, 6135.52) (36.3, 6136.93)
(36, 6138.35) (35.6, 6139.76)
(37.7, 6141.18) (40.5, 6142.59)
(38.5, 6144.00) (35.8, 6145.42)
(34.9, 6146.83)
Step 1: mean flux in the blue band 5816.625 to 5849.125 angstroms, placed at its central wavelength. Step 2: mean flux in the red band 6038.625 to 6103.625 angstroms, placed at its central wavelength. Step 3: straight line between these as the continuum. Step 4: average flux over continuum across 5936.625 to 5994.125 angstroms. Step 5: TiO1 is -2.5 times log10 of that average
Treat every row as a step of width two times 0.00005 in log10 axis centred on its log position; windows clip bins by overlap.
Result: 0.03 mag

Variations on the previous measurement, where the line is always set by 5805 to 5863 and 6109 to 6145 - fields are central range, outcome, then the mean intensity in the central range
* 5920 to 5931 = 0.03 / 35.8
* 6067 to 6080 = 0.02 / 35.8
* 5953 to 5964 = 0.05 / 34.9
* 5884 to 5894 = 0.21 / 30.4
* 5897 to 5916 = 0.12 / 32.9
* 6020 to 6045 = 0.02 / 36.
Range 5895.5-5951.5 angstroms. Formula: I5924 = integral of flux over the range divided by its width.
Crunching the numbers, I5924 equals 34.8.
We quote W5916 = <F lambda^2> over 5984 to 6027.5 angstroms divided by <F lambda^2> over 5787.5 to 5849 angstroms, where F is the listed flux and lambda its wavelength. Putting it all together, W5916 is 1.04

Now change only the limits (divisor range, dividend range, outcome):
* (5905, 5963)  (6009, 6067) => 1.05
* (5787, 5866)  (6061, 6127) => 1.08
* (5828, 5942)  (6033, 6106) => 1.12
